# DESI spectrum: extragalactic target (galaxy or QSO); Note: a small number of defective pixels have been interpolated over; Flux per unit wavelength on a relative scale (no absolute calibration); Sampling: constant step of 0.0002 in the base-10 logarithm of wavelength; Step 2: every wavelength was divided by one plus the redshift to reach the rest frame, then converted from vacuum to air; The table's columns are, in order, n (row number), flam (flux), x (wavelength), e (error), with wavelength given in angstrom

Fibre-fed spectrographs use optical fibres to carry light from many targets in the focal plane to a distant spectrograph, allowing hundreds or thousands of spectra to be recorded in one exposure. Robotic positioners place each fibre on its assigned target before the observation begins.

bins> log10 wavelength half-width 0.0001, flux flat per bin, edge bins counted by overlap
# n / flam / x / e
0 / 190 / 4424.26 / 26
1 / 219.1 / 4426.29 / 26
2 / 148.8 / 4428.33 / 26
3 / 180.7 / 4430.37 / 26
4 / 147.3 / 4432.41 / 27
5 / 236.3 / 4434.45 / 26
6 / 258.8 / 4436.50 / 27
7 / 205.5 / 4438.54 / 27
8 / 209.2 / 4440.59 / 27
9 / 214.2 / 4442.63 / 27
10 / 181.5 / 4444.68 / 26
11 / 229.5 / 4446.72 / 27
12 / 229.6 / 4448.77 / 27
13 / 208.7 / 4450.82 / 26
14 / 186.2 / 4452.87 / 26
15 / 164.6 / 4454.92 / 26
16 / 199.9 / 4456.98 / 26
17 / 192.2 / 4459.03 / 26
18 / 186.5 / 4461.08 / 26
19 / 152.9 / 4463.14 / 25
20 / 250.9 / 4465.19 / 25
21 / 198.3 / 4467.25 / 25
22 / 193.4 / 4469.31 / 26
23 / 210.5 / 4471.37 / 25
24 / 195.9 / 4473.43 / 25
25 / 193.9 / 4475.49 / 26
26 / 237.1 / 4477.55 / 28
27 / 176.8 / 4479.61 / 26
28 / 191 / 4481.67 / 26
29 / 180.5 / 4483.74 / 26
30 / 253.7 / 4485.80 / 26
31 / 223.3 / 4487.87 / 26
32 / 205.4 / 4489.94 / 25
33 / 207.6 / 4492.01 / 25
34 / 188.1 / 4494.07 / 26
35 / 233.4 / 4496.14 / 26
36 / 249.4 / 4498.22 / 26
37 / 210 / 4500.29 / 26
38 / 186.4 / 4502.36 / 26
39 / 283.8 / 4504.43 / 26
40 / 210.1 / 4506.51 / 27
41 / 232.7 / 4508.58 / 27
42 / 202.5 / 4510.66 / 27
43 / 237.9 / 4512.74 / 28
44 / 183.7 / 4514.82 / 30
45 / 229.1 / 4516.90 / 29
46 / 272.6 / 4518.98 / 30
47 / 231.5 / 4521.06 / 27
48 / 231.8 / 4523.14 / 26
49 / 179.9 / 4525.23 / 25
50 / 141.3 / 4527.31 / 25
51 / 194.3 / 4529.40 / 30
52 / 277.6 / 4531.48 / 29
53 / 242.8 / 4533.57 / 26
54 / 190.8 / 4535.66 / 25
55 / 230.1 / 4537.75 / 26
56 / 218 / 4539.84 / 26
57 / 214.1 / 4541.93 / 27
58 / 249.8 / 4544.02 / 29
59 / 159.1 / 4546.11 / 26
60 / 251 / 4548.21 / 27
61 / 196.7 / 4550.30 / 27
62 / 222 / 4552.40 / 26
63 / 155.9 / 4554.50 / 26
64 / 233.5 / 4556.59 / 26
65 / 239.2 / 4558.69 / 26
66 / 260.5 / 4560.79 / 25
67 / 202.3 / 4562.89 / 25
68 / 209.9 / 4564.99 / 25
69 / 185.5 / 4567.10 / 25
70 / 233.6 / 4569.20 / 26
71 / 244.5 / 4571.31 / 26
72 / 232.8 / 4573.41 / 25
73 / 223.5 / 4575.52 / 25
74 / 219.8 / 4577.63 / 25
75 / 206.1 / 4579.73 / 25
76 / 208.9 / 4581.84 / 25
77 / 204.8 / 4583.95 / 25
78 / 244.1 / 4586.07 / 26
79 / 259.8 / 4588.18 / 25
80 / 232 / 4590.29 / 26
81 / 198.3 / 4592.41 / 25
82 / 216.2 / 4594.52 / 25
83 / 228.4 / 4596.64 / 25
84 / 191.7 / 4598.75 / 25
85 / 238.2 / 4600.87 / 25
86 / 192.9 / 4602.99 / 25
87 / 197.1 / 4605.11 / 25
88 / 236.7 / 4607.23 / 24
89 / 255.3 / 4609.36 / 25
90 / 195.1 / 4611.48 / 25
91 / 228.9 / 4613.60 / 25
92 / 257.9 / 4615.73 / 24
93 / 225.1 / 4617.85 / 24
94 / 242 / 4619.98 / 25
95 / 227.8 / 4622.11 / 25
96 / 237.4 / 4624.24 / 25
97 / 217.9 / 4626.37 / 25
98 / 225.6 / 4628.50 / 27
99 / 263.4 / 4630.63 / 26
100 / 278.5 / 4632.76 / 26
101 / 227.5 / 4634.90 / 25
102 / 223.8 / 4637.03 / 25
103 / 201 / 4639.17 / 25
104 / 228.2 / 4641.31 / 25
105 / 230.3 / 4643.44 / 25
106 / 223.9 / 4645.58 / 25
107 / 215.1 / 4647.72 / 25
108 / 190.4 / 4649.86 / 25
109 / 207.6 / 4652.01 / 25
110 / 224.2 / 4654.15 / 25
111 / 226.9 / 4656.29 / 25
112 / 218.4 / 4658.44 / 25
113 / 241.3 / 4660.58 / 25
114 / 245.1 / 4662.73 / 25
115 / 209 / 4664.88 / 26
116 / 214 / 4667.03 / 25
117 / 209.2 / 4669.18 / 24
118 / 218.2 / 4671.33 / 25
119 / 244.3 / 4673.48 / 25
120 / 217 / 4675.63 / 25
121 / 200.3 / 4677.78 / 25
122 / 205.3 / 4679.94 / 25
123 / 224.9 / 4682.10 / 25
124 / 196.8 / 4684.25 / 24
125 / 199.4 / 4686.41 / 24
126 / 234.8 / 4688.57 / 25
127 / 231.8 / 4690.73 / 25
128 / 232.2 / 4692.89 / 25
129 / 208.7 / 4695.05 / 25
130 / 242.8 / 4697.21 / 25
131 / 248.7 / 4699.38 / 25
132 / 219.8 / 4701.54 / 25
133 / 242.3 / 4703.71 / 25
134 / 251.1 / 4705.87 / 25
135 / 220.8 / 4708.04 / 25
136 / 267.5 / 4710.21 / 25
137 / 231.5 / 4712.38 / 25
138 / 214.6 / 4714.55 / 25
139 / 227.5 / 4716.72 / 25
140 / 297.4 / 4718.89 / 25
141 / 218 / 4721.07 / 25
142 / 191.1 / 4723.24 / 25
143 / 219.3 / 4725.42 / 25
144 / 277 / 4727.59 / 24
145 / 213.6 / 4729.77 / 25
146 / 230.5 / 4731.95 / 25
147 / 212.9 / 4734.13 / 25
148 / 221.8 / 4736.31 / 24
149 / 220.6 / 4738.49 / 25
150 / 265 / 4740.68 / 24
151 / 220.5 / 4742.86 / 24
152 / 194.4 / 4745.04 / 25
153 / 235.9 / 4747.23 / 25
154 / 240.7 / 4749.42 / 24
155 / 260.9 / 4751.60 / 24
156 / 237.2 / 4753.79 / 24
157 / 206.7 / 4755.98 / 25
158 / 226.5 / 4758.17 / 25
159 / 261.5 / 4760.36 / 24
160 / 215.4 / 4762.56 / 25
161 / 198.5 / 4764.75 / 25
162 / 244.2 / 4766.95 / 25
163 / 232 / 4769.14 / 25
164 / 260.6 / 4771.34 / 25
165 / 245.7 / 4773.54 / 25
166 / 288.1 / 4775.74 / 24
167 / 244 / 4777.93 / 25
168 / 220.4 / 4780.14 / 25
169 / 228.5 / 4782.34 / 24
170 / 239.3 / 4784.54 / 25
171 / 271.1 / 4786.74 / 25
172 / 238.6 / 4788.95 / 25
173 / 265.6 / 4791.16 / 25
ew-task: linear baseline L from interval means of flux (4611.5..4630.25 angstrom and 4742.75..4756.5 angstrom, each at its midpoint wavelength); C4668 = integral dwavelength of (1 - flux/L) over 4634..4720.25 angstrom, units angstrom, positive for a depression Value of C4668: 2.05 angstrom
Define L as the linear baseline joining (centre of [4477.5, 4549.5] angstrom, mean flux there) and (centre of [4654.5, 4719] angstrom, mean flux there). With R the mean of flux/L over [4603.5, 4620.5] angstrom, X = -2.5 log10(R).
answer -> -0.03 mag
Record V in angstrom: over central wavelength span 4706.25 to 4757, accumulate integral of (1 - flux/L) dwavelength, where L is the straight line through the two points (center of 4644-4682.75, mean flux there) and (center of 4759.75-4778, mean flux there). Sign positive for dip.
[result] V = 0.5 angstrom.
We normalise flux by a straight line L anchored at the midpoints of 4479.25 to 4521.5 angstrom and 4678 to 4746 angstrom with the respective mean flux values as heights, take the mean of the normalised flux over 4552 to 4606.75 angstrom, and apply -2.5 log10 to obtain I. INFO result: 0.019 mag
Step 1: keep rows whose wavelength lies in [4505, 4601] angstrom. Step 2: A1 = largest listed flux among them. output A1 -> 277.6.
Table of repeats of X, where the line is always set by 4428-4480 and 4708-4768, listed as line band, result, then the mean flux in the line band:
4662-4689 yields 0.04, 216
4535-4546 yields -0.03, 216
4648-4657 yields 0.05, 212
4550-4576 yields -0.03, 219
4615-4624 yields -0.09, 237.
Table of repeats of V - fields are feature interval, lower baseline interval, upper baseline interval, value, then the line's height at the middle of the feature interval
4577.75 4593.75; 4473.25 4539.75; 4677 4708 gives -0.2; 220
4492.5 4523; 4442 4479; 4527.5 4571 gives -2.2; 210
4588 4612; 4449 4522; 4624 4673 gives 0.2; 221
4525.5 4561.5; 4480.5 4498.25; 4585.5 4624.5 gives 0.6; 219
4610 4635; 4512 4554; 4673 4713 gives -1.5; 223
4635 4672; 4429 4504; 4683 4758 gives 0.7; 224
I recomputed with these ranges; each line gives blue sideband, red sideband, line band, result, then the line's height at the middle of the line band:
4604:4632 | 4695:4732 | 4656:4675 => 0.04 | 234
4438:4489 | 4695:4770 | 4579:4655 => -0.02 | 220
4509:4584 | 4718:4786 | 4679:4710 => 0.01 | 230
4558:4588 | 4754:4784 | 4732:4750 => 0.04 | 235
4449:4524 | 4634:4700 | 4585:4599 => -0.05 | 217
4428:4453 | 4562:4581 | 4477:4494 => 0.01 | 209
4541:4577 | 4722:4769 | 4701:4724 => -0.04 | 227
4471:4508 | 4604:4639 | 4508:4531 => 0.02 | 218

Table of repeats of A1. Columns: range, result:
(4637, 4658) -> 230.3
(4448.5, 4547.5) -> 283.8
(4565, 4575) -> 244.5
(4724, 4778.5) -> 288.1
